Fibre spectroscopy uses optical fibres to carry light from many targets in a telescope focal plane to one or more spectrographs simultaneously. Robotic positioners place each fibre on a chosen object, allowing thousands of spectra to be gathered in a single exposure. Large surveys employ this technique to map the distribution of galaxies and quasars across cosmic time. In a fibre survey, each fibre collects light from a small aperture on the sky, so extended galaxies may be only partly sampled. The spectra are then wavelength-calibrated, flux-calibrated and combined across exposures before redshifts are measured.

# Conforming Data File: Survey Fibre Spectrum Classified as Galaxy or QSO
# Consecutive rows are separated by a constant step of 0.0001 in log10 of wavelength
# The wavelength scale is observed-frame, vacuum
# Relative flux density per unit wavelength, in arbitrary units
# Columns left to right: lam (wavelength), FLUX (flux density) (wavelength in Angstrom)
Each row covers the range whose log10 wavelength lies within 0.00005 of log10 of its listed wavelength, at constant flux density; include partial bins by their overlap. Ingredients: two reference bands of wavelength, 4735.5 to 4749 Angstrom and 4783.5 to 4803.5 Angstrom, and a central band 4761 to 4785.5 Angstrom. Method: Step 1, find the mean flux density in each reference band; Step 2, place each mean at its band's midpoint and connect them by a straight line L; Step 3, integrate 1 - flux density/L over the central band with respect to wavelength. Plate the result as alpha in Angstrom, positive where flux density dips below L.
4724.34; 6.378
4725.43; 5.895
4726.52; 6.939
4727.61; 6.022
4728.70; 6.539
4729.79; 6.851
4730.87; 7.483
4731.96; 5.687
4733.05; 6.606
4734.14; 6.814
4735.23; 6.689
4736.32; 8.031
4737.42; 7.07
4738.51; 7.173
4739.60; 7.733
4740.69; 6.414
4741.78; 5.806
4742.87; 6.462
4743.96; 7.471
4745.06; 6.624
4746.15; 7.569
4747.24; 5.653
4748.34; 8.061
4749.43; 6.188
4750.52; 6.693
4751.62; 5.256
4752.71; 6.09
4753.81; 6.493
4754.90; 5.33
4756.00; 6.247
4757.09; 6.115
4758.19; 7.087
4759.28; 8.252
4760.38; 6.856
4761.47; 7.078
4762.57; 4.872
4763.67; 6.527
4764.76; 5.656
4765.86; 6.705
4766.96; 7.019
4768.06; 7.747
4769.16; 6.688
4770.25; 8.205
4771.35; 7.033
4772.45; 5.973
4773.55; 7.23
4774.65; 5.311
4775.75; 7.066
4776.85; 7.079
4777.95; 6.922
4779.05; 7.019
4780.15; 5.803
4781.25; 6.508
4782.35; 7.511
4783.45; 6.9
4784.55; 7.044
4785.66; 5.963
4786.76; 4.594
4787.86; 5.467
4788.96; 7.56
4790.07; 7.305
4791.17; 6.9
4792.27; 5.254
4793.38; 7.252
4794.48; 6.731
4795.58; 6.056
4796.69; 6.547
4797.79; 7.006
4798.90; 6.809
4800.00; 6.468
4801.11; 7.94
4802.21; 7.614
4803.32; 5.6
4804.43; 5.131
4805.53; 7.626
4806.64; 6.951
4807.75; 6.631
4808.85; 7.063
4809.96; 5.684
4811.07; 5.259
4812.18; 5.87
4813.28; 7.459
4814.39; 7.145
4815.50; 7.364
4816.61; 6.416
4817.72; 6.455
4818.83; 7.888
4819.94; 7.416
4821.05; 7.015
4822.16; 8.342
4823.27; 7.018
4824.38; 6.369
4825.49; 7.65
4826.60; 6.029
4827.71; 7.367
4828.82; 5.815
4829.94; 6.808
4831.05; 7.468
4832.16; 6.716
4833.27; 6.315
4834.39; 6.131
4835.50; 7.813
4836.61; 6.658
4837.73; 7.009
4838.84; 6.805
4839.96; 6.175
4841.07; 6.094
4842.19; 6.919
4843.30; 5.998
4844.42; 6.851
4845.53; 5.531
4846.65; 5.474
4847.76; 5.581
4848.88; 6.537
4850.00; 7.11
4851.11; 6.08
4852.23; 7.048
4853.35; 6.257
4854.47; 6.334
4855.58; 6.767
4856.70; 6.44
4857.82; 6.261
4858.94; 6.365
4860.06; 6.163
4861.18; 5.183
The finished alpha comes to 0.1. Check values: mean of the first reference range 6.99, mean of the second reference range 6.59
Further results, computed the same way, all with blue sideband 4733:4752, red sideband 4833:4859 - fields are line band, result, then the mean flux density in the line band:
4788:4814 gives -0.1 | 6.62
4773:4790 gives 0.3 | 6.55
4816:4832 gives -1.2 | 7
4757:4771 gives -0.3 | 6.86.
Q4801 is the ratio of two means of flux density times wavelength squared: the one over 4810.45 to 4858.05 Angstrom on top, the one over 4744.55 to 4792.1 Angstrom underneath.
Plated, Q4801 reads 1.0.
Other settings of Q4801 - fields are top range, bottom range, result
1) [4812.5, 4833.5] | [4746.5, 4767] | 1.12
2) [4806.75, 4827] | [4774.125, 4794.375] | 1.06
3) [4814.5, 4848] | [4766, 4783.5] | 1.00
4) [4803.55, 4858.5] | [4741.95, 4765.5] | 1.05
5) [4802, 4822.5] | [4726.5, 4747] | 1.02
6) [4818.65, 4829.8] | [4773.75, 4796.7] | 1.10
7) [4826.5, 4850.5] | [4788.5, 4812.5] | 1.00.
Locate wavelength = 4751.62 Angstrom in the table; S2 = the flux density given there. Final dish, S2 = 5.256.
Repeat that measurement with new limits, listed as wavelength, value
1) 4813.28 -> 7.459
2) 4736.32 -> 8.031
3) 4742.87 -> 6.462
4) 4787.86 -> 5.467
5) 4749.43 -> 6.188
